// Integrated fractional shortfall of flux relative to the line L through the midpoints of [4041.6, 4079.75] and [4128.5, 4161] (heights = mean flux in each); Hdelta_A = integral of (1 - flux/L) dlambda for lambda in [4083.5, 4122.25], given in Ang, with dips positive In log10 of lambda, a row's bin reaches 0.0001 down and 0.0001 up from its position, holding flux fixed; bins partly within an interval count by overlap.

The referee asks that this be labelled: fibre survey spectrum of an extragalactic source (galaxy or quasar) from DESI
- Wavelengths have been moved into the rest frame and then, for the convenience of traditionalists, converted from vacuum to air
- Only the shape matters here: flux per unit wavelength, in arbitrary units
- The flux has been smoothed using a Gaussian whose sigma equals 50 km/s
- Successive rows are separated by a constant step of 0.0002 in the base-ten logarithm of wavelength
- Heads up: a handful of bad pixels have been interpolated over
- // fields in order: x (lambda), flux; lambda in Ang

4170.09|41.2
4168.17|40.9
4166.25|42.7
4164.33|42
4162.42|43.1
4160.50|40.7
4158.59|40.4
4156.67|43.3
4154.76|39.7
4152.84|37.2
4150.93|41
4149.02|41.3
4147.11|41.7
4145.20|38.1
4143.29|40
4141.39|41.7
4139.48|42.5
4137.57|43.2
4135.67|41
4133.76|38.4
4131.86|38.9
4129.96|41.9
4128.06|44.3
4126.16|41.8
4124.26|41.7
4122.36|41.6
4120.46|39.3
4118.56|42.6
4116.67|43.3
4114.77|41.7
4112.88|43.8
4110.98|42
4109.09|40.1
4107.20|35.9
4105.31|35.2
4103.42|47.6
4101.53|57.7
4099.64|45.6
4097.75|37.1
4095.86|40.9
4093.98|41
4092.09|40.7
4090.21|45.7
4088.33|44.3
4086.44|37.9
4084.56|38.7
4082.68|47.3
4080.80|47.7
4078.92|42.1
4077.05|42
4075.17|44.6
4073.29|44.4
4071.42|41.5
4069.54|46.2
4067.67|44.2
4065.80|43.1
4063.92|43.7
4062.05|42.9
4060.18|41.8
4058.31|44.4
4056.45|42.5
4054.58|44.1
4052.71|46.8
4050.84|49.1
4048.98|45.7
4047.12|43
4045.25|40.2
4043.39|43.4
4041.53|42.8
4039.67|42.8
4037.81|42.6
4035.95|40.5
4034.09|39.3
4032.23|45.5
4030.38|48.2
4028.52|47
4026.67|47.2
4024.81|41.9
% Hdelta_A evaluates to 0.2 Ang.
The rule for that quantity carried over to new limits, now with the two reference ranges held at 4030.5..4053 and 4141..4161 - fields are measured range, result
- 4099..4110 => -0.5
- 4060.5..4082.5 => -0.6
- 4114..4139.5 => -0.3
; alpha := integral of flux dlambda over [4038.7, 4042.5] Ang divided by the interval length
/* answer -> 42.8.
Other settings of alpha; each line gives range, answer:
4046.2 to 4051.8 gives 46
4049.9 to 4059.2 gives 45.4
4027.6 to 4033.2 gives 46.8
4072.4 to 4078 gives 43.7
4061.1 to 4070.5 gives 44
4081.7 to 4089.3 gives 42.1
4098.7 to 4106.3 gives 46.5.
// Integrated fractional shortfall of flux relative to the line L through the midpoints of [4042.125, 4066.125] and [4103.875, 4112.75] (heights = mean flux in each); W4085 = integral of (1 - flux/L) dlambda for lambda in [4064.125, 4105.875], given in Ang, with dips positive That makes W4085 -2.3 Ang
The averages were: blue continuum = 43.9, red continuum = 39.3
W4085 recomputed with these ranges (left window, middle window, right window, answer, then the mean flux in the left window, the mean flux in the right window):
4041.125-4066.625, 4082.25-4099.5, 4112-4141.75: 0.5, 43.8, 41.7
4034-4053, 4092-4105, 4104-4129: -0.8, 43.4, 41.1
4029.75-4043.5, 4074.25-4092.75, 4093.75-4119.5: -0.2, 43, 42.5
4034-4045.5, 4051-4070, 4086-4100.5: -1.0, 41.9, 41.7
